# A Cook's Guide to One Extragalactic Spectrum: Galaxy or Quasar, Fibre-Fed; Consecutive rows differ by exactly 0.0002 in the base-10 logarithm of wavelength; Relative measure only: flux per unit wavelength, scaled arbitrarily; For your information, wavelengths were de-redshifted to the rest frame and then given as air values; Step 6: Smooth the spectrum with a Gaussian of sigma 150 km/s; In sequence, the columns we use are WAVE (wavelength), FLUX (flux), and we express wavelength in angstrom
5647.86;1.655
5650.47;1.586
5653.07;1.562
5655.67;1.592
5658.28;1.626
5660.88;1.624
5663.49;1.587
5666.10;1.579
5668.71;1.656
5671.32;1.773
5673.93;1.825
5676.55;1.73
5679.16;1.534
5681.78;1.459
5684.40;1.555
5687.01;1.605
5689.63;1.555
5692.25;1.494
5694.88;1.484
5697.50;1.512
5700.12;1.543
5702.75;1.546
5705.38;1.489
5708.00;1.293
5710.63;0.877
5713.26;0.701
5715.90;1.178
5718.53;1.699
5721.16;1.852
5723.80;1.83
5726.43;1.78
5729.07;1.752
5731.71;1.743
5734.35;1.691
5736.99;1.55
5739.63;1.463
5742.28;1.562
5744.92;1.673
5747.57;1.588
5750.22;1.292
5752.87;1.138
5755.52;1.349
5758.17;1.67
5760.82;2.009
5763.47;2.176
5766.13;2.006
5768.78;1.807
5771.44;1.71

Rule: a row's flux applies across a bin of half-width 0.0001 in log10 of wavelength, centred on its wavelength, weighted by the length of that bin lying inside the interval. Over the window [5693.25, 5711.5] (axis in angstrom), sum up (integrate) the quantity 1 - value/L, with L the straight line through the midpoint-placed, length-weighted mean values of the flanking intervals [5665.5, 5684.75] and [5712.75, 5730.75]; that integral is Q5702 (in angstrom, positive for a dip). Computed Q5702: 2.3 angstrom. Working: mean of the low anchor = 1.64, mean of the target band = 1.41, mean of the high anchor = 1.58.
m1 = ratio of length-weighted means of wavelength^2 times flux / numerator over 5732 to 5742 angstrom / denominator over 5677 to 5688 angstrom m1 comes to 1.04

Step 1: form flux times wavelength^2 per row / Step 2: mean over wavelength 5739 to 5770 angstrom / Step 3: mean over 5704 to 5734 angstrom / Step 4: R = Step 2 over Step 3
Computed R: 1.1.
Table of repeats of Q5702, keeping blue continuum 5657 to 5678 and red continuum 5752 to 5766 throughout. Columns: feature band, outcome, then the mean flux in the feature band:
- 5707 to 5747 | 4.4 angstrom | 1.51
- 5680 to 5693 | 1.1 angstrom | 1.54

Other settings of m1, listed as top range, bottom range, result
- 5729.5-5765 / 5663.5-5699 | 1.03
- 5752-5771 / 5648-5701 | 1.13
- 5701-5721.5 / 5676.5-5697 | 0.86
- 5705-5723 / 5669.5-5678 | 0.75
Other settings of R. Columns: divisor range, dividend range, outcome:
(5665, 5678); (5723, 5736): 1.04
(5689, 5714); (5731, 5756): 1.12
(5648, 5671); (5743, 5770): 1.07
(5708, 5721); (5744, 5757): 1.19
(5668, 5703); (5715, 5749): 1.05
